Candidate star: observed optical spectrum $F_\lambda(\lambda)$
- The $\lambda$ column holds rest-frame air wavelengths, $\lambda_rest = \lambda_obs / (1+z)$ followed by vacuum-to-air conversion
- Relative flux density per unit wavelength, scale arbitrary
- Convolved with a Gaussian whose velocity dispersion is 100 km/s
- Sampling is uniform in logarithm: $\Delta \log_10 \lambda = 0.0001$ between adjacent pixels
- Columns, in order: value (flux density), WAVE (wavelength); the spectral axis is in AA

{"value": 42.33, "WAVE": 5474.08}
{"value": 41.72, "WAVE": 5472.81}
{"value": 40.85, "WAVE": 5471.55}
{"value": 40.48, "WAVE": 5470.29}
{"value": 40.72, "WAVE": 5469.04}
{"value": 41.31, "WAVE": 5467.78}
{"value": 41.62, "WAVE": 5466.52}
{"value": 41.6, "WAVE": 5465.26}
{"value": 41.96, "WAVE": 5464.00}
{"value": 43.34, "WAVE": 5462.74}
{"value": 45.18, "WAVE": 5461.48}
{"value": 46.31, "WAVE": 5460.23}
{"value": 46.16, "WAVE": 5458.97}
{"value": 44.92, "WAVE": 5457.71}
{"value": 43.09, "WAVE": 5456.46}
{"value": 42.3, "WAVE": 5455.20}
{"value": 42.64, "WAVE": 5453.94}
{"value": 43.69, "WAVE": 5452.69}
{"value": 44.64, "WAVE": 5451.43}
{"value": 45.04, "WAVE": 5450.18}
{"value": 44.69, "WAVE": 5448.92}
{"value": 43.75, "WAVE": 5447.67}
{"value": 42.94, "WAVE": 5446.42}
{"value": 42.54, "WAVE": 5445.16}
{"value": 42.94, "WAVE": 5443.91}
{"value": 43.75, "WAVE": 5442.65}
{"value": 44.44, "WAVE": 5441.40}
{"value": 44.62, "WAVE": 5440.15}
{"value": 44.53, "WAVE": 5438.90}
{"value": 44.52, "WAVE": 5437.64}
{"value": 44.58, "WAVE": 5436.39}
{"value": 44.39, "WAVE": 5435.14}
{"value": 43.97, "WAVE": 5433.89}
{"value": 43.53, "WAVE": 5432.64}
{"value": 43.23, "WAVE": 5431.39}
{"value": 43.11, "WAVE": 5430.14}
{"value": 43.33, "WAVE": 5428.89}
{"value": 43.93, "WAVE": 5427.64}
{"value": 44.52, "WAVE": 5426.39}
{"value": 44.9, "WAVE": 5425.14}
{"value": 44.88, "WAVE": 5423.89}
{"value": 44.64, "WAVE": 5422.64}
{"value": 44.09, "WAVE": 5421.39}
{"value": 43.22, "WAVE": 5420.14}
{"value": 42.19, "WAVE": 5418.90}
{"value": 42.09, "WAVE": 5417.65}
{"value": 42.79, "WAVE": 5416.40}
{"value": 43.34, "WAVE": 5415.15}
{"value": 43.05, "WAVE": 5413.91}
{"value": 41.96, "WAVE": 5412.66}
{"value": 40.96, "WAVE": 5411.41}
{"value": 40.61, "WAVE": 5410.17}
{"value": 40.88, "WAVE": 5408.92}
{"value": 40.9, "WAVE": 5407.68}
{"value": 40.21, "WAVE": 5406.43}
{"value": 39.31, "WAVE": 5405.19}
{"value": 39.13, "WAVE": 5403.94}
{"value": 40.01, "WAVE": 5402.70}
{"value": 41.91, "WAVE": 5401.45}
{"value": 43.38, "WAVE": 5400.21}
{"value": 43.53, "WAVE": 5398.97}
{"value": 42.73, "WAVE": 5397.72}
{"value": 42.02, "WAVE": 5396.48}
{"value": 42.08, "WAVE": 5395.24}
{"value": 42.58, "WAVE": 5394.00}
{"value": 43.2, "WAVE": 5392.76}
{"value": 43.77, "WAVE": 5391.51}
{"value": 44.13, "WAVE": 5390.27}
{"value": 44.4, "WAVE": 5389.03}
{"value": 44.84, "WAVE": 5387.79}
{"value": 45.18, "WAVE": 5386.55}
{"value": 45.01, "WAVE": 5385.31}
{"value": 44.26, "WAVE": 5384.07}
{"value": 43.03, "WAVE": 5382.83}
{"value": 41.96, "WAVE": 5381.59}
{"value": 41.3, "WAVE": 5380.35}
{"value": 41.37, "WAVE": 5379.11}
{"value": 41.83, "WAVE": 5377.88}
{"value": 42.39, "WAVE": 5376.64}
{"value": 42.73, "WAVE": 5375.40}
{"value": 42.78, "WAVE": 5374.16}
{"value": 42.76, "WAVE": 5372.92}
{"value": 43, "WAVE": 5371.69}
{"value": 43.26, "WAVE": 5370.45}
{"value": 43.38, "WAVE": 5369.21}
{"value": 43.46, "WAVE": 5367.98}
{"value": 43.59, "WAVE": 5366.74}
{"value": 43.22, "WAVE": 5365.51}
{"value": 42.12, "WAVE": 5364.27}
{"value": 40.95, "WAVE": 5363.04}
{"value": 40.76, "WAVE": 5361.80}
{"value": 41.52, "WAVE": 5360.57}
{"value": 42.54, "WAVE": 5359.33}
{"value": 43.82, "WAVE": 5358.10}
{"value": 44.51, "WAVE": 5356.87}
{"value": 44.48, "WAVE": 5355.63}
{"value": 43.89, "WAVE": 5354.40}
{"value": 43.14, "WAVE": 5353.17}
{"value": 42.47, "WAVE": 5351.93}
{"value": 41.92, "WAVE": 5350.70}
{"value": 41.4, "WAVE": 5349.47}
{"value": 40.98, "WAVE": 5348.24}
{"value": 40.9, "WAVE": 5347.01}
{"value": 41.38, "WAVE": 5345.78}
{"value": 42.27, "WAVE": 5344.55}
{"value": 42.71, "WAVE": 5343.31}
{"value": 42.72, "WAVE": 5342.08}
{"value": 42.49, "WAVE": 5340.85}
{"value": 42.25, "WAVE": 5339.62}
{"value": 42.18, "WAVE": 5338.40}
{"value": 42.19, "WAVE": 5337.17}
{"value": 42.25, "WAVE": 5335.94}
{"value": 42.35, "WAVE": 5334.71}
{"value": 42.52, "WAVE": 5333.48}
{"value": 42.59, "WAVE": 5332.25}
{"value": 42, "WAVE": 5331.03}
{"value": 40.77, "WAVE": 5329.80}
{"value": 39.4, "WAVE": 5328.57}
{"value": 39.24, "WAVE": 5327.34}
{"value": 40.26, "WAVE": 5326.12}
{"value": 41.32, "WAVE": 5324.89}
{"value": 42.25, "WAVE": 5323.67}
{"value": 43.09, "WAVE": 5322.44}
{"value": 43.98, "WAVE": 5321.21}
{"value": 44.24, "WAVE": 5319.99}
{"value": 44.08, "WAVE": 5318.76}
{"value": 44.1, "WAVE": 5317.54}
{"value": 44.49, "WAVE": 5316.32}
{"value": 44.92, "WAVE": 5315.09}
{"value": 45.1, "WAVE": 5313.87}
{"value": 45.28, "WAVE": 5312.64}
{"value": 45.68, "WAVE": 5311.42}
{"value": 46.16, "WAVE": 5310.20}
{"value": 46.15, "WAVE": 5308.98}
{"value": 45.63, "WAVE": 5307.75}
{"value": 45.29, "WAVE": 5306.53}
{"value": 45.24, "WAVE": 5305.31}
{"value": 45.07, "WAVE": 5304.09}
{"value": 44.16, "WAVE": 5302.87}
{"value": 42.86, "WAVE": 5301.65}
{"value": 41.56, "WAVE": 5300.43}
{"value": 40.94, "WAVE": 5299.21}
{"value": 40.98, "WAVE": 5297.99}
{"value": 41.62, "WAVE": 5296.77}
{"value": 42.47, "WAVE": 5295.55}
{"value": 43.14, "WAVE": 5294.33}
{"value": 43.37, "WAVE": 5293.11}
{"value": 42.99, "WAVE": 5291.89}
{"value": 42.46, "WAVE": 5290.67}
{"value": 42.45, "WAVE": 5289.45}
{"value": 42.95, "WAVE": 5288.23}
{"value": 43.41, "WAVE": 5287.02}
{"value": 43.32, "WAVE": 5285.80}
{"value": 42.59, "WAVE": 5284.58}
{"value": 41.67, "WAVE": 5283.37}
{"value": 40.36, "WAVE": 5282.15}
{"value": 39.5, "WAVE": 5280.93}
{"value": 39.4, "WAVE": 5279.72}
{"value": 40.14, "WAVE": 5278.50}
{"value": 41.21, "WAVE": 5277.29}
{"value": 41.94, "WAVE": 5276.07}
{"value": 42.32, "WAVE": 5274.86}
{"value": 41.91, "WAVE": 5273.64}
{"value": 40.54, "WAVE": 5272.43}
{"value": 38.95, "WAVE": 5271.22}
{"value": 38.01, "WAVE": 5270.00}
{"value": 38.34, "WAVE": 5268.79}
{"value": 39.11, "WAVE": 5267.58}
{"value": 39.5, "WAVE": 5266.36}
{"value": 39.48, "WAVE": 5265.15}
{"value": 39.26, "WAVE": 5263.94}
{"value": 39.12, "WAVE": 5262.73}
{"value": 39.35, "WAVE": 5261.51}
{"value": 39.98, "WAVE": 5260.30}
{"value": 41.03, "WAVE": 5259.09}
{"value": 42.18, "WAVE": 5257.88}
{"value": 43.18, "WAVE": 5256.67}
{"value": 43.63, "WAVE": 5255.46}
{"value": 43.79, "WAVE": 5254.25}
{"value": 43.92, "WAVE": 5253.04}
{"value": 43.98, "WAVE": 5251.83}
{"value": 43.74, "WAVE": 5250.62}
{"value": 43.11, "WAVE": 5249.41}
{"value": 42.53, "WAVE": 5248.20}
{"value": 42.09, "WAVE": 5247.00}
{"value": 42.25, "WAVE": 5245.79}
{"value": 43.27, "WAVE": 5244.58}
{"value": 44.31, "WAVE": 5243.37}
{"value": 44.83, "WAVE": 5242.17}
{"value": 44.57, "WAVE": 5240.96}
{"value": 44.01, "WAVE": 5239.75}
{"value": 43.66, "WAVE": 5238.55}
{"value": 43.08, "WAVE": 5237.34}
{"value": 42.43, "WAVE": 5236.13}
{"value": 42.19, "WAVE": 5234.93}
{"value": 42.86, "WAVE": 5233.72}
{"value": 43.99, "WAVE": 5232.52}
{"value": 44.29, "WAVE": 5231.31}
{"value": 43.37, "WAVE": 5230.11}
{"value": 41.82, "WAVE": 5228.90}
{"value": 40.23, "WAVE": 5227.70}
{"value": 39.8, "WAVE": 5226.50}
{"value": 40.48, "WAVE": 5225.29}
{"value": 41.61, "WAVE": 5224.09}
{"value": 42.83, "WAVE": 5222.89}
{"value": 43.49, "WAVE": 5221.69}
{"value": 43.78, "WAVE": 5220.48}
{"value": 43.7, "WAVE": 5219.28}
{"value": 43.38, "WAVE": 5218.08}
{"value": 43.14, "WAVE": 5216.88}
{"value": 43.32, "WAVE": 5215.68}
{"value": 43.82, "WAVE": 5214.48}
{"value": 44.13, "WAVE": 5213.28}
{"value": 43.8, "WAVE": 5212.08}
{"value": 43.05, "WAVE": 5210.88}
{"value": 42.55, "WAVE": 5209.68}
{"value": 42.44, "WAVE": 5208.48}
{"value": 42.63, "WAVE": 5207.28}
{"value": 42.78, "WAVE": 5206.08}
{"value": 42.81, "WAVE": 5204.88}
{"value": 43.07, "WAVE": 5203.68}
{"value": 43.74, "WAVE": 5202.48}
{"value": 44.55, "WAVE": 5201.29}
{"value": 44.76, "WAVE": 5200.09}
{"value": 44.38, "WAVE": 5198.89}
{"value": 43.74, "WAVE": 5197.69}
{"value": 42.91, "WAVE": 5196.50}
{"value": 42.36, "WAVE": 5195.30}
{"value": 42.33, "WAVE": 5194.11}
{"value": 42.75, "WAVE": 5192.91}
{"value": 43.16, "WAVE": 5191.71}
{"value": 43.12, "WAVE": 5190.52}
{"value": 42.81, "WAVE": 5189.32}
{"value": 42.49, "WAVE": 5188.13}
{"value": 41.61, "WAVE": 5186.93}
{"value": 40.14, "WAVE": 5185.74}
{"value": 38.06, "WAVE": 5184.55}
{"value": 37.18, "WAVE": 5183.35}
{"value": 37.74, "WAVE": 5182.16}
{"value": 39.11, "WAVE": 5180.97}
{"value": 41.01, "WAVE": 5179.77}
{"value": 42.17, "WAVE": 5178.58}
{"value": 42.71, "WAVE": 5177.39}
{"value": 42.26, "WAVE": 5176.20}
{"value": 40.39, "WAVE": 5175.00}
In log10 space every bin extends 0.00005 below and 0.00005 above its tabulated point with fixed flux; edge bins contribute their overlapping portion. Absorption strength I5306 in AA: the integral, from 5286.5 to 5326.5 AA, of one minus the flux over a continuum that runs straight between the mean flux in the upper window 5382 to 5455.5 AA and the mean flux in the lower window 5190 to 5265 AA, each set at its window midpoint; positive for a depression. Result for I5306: -0.6 AA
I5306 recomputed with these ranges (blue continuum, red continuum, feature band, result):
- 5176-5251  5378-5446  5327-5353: 0.63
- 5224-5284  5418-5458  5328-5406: 0.98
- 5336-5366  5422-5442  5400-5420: 1.04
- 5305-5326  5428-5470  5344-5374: 1.07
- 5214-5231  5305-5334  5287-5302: 0.30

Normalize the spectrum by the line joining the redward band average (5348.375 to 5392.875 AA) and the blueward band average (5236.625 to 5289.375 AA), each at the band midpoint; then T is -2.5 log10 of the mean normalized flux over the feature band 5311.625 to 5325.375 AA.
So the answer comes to -0.040 mag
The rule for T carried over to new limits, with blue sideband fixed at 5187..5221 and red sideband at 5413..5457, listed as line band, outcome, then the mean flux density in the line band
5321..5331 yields 0.06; 41.2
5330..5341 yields 0.03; 42.3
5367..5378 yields 0.02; 42.9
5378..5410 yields 0.03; 42.4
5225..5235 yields 0.03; 42.1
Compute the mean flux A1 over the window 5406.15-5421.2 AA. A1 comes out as 42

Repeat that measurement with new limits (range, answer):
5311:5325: 44.1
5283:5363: 42.9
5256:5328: 42.2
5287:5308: 43.1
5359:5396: 42.9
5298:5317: 44.5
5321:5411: 42.3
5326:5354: 41.8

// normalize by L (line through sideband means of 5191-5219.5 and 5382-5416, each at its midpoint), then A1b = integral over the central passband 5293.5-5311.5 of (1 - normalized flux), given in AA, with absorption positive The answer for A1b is -0.4 AA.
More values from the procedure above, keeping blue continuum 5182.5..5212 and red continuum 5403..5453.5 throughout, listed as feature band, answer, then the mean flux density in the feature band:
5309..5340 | -0.11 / 43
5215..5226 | -0.08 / 42.8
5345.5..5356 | 0.16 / 42.3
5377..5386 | 0.06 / 42.7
